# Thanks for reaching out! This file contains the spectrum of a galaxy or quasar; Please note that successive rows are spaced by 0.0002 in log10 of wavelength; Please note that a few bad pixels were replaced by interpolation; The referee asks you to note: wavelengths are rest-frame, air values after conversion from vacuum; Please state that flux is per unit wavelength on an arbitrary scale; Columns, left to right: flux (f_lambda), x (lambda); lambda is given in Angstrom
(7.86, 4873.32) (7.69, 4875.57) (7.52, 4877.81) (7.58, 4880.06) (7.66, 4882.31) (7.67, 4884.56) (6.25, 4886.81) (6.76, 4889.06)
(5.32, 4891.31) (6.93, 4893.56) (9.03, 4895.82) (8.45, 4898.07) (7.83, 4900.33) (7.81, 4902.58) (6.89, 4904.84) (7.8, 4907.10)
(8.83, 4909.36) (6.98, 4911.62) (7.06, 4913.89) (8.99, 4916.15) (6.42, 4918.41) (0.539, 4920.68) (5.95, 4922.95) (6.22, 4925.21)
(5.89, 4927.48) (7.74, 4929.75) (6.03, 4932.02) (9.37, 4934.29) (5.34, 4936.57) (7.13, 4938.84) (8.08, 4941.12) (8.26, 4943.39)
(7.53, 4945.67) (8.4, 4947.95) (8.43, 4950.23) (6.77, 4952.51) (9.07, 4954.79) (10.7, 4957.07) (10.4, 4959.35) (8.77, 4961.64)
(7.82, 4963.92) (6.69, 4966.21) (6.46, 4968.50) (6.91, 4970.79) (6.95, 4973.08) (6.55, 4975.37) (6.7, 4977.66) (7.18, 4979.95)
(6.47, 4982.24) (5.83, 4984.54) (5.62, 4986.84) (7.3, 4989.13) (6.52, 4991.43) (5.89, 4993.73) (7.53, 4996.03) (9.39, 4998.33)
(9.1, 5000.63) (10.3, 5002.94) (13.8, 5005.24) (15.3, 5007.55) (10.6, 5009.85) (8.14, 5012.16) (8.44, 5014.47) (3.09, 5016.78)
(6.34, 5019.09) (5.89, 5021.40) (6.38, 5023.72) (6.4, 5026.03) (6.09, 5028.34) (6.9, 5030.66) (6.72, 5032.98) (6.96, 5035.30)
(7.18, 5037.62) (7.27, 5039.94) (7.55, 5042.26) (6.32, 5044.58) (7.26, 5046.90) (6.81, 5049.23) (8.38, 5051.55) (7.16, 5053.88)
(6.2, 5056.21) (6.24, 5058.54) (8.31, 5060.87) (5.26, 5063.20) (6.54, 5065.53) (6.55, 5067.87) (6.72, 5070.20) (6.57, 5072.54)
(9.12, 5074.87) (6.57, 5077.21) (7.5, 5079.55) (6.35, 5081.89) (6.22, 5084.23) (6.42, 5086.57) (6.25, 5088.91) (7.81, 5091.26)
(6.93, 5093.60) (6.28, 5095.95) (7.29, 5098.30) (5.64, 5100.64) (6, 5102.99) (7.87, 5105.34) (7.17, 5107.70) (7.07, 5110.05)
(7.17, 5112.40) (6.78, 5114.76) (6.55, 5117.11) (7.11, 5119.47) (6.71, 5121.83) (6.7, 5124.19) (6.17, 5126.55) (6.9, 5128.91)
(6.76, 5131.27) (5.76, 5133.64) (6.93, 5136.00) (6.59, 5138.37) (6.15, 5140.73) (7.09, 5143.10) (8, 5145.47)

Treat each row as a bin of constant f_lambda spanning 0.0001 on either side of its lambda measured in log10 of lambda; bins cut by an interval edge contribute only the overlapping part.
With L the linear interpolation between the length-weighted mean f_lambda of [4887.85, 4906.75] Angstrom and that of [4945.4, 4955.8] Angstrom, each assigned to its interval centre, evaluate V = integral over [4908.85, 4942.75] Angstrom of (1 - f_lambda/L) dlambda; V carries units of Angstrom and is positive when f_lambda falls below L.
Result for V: 4.7 Angstrom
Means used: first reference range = 7.39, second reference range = 8.07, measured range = 6.69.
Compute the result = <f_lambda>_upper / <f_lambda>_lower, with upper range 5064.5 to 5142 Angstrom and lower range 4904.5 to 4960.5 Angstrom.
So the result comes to 0.9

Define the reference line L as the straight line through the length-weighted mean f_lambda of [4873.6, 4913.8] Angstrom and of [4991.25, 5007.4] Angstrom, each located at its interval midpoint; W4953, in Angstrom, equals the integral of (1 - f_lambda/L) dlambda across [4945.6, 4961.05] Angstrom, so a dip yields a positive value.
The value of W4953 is -0.4 Angstrom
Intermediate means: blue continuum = 7.47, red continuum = 9.47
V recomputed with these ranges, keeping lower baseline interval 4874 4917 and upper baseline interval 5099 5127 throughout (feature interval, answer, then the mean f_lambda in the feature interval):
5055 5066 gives 0.7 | 6.51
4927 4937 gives 0.5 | 7.04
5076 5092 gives 0.4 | 6.71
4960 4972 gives -0.3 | 7.45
